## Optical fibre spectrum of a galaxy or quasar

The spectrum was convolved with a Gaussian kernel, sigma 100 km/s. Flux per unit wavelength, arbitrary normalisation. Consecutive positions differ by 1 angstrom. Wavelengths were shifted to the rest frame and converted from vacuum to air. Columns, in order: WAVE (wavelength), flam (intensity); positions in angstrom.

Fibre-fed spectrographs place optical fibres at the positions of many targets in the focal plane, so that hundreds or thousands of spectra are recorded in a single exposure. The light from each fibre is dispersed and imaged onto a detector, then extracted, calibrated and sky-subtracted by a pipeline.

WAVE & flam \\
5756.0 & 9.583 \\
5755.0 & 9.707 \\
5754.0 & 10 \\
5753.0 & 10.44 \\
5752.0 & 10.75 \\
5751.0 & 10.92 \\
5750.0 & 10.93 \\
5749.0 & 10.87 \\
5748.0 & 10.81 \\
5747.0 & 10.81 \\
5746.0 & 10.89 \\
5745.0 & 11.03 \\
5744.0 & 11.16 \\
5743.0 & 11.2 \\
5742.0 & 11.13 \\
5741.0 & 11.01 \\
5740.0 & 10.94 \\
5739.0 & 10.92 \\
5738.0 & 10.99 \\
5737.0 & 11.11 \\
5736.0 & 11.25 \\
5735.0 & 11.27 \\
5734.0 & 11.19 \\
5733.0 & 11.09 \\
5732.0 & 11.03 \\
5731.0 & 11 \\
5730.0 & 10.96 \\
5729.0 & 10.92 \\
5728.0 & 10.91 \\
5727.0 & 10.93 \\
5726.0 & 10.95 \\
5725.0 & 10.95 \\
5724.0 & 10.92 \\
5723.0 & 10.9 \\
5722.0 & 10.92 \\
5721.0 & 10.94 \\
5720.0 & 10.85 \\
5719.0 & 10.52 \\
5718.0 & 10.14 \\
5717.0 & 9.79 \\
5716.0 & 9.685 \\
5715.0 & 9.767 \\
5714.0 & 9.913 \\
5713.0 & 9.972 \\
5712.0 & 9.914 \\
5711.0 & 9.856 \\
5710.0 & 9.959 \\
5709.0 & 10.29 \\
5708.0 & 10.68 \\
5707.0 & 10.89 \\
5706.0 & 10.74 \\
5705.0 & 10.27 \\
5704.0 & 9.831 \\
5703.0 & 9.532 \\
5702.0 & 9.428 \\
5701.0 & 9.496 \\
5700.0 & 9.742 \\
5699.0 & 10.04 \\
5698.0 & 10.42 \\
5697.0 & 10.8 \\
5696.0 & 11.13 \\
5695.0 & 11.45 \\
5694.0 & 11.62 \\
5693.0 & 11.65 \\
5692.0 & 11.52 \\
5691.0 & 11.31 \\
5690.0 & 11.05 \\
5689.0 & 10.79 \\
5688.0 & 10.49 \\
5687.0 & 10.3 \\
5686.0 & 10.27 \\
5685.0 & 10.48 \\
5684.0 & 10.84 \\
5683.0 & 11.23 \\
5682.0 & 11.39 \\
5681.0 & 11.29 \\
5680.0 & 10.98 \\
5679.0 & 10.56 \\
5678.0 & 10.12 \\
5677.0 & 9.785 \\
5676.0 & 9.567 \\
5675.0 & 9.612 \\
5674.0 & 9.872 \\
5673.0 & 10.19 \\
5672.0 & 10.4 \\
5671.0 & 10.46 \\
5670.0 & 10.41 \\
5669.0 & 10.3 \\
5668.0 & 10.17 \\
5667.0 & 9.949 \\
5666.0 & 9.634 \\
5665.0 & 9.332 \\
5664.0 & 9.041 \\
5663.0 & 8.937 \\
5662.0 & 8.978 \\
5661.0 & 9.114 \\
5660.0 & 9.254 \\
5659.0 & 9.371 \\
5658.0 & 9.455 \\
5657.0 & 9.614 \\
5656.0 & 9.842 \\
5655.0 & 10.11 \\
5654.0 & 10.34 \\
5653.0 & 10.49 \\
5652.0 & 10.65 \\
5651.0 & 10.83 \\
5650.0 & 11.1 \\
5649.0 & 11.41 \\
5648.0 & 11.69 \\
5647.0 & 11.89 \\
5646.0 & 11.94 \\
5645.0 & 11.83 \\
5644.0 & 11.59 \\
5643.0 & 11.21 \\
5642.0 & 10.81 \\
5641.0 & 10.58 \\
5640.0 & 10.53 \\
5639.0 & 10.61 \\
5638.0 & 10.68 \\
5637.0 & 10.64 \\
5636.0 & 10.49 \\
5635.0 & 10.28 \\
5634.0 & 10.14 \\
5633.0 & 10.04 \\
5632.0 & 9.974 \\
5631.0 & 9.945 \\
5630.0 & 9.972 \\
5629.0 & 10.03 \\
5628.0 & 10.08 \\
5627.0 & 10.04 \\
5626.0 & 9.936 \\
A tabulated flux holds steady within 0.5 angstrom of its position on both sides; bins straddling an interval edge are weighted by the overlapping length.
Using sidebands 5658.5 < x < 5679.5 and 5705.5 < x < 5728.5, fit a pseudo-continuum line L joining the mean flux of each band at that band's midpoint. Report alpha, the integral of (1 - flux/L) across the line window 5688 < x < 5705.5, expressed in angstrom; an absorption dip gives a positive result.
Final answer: -0.7 angstrom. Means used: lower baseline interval 9.76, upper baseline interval 10.5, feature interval 10.6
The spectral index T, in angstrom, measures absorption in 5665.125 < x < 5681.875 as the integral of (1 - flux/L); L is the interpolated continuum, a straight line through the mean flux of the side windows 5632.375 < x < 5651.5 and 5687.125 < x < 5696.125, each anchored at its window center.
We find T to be 1.34 angstrom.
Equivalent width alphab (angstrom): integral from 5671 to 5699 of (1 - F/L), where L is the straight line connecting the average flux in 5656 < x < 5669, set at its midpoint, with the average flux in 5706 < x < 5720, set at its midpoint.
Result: -2.64 angstrom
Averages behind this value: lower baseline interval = 9.46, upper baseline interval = 10.2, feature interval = 10.7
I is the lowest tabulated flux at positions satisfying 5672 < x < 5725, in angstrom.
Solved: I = 9.428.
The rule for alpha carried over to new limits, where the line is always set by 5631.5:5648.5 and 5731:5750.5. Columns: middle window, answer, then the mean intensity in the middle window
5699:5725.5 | 1.8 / 10.2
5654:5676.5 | 2.5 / 9.72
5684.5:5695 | 0.0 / 11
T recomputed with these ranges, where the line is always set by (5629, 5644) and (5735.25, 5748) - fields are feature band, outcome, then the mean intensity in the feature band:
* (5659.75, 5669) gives 1.02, 9.43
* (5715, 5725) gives 0.38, 10.5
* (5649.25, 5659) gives 0.27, 10.3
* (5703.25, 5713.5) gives 0.59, 10.2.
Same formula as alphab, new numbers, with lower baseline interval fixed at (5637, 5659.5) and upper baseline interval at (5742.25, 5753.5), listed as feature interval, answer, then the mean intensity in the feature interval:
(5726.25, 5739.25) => -0.20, 11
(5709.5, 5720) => 0.83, 9.99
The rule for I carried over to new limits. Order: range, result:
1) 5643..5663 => 8.937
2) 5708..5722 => 9.685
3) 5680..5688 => 10.27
